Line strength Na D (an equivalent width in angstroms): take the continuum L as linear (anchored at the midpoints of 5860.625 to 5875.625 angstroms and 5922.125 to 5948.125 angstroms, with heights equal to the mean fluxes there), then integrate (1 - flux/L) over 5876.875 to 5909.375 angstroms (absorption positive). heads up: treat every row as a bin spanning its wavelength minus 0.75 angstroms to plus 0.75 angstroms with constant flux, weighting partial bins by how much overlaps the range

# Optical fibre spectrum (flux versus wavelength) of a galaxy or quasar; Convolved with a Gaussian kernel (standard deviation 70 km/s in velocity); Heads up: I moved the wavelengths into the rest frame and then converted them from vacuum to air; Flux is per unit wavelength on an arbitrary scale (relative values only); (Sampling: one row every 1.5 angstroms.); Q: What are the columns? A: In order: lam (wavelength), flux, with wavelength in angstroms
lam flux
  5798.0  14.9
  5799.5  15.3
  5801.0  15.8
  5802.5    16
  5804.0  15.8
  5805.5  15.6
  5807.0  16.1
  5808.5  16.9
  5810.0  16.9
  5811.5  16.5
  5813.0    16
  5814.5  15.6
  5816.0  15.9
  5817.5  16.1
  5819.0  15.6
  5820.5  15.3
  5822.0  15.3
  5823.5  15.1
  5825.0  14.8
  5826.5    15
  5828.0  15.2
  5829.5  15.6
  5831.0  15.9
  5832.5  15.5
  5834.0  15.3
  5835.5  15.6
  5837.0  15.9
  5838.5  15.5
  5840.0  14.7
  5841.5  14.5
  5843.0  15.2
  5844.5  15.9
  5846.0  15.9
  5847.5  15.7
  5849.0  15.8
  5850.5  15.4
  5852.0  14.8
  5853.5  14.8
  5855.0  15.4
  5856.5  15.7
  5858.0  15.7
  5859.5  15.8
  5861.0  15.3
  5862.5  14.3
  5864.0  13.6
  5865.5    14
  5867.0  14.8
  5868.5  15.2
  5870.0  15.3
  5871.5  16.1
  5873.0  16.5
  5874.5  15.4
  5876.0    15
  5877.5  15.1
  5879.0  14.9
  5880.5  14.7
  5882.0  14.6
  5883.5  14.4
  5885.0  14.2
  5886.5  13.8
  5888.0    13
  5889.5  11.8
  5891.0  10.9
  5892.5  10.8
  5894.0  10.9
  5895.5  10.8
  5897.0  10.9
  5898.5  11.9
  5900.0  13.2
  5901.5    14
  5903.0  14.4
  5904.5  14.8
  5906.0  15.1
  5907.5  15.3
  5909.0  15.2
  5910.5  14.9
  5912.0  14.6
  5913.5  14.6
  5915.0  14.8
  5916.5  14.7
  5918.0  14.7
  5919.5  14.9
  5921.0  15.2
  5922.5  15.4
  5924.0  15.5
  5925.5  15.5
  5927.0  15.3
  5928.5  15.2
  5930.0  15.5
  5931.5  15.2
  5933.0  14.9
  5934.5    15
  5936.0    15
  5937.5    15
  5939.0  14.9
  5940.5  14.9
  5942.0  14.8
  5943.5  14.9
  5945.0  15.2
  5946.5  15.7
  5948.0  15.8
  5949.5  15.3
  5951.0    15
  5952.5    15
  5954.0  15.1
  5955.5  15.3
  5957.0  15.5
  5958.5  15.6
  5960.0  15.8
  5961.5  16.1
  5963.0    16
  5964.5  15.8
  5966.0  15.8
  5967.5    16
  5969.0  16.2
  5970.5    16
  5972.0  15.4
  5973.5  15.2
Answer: 3.7 angstroms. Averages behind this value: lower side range 15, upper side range 15.2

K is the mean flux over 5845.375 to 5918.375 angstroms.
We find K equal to 14.4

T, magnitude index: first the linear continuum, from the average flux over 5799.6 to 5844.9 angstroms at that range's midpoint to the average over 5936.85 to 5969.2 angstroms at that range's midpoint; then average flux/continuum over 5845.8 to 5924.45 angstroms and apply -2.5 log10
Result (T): 0.08 mag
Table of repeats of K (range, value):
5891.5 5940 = 14.3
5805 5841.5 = 15.6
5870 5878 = 15.6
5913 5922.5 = 14.9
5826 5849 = 15.4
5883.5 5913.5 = 13.2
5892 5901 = 11.5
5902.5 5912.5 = 14.9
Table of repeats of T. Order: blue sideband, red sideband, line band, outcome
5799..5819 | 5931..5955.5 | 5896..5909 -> 0.12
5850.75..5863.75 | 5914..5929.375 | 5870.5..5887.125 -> 0.01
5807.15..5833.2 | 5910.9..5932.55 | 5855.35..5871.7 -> 0.03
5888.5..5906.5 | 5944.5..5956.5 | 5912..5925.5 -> -0.11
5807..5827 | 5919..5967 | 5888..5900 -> 0.34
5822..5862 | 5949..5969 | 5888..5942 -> 0.10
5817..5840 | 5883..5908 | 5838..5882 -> -0.07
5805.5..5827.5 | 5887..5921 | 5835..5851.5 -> -0.03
